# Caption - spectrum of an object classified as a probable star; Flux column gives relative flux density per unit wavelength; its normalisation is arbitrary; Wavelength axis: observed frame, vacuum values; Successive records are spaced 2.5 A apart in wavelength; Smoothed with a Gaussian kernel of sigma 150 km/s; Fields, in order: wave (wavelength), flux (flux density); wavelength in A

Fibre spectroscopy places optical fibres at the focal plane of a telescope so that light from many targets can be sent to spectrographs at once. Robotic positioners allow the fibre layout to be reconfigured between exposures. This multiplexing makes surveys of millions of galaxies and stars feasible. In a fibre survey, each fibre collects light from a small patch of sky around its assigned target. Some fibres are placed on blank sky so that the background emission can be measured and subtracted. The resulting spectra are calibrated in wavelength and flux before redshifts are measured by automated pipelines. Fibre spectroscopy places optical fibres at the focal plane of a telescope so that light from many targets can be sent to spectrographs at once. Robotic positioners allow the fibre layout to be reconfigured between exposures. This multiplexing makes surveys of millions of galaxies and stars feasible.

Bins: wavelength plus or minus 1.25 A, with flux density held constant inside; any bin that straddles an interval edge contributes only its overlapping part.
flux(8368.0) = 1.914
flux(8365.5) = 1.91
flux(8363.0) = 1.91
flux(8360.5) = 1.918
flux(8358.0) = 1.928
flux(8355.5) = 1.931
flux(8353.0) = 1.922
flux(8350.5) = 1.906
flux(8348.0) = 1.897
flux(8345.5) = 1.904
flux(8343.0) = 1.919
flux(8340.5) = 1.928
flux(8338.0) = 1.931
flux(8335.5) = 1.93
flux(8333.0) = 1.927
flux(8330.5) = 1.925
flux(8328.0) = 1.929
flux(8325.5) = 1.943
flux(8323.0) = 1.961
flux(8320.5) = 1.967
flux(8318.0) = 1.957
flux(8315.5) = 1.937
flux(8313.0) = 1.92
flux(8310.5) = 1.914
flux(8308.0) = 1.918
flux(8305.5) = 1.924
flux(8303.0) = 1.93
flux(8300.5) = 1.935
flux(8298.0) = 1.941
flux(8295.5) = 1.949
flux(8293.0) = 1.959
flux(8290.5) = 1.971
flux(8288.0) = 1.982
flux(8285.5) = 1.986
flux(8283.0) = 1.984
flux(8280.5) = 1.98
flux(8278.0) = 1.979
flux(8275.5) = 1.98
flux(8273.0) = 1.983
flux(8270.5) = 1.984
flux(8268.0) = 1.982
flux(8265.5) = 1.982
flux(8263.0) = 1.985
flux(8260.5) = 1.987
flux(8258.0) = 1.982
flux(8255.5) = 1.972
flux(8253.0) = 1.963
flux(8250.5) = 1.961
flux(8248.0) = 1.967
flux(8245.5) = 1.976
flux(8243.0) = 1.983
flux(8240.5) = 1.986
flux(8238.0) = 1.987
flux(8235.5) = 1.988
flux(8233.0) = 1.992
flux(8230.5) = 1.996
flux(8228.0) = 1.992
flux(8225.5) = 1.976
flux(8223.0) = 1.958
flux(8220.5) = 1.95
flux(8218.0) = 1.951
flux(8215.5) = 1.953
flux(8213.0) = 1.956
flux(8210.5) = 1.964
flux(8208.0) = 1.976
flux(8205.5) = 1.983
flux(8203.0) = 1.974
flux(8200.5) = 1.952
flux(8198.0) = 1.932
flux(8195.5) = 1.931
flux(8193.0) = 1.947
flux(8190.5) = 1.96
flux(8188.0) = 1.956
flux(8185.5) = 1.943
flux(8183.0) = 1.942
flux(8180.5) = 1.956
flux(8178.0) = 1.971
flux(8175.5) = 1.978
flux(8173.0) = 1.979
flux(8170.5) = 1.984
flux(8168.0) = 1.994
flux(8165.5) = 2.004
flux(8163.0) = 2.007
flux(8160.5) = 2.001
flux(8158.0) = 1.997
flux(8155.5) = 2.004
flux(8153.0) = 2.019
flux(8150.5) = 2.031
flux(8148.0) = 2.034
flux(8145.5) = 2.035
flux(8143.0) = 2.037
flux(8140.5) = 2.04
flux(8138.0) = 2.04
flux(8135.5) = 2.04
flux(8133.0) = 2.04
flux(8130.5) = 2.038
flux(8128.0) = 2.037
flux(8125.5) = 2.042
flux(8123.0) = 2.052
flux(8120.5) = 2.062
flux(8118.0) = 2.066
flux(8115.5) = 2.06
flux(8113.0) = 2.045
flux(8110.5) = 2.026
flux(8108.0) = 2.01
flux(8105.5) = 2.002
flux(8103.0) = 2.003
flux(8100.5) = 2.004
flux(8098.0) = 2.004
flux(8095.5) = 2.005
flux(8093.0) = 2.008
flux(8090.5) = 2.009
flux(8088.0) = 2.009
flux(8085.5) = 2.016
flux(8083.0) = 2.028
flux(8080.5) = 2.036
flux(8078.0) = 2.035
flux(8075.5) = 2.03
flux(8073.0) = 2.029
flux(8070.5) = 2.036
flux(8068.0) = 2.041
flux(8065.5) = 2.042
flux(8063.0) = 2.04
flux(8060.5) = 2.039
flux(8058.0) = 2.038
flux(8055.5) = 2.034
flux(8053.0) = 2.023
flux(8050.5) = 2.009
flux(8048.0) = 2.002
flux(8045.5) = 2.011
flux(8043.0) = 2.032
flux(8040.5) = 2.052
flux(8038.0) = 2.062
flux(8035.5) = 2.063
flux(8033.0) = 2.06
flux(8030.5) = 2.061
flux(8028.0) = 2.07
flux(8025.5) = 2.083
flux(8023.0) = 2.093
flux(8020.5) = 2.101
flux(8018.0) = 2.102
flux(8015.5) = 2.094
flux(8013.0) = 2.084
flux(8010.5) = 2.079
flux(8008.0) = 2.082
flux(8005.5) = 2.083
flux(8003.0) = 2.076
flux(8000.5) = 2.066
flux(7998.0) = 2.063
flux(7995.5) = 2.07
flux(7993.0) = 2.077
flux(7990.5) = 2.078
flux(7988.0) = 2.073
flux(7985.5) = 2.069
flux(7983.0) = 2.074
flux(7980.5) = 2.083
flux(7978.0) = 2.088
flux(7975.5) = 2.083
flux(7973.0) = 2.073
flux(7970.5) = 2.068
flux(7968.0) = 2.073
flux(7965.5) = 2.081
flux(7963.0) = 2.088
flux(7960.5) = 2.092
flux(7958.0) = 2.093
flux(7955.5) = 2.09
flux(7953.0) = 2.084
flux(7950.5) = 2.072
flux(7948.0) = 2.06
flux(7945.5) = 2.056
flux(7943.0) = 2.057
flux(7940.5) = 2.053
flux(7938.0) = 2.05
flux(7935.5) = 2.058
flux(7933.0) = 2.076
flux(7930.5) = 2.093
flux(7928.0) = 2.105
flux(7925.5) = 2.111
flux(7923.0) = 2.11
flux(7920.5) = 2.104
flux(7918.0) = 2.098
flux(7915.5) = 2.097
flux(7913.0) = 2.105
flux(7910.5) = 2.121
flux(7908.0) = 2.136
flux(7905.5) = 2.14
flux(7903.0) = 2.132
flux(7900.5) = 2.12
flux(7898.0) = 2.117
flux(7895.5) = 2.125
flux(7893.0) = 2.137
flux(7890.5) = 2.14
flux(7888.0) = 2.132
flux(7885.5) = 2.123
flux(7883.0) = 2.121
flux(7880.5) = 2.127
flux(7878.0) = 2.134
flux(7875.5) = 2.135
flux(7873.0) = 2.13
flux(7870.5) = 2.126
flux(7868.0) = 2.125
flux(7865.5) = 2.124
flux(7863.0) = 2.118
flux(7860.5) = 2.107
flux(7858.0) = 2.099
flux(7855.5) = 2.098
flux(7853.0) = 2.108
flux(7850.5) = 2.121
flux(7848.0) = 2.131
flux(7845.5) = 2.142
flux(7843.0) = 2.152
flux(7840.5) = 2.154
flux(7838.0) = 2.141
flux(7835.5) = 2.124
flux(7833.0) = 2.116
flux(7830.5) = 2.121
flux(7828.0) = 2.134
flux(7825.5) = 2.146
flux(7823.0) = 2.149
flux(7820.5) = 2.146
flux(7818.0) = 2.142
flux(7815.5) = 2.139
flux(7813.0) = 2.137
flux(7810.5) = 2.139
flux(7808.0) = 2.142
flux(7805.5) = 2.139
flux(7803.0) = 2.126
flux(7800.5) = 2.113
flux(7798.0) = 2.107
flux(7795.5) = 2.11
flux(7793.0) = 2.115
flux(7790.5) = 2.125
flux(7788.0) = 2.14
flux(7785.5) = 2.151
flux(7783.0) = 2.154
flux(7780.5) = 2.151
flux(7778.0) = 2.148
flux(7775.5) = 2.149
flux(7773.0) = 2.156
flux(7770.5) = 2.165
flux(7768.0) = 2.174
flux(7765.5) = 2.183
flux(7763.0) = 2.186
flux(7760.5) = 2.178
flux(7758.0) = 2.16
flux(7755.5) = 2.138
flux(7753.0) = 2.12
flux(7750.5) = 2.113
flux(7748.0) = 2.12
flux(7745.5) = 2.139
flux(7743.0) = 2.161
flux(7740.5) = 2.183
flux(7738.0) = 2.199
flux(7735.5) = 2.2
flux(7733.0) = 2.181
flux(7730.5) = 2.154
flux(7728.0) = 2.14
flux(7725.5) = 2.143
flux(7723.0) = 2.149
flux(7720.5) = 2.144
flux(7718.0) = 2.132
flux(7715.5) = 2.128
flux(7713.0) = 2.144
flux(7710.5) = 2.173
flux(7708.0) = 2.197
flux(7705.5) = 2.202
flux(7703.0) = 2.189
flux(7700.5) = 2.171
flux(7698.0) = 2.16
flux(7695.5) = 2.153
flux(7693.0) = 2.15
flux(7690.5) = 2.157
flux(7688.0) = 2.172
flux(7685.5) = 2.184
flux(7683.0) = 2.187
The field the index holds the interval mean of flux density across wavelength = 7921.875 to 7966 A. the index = 2.08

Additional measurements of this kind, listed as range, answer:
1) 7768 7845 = 2.14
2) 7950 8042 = 2.08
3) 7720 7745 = 2.17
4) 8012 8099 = 2.04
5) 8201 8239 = 1.97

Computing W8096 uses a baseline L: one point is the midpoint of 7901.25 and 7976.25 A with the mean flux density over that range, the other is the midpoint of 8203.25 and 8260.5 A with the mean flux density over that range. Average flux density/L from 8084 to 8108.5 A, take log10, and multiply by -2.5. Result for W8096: 0.01 mag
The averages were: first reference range 2.09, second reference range 1.97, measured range 2.01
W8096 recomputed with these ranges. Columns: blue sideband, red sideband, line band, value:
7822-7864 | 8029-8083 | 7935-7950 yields 0.015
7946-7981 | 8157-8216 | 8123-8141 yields -0.024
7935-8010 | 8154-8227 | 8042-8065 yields 0.005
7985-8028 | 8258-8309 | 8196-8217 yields 0.021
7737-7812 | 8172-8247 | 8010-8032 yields -0.022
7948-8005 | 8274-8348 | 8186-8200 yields 0.025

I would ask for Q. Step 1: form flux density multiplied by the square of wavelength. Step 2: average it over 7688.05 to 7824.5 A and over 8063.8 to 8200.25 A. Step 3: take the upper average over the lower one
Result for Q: 1.03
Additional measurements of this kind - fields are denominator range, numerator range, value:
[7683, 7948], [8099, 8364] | 1.03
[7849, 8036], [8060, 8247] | 1.01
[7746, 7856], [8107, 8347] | 1.03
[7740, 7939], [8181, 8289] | 1.02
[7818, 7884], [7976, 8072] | 1.01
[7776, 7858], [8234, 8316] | 1.03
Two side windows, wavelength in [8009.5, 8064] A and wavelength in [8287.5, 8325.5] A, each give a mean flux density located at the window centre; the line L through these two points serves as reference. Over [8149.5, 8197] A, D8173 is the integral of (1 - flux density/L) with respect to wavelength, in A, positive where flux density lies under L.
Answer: 0.5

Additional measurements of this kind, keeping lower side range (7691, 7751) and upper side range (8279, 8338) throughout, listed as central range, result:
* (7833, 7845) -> -0.1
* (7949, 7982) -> -0.2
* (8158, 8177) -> 0.0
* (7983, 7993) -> -0.1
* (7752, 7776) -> -0.2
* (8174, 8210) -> 0.6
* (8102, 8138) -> -0.4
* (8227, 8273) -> -0.3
